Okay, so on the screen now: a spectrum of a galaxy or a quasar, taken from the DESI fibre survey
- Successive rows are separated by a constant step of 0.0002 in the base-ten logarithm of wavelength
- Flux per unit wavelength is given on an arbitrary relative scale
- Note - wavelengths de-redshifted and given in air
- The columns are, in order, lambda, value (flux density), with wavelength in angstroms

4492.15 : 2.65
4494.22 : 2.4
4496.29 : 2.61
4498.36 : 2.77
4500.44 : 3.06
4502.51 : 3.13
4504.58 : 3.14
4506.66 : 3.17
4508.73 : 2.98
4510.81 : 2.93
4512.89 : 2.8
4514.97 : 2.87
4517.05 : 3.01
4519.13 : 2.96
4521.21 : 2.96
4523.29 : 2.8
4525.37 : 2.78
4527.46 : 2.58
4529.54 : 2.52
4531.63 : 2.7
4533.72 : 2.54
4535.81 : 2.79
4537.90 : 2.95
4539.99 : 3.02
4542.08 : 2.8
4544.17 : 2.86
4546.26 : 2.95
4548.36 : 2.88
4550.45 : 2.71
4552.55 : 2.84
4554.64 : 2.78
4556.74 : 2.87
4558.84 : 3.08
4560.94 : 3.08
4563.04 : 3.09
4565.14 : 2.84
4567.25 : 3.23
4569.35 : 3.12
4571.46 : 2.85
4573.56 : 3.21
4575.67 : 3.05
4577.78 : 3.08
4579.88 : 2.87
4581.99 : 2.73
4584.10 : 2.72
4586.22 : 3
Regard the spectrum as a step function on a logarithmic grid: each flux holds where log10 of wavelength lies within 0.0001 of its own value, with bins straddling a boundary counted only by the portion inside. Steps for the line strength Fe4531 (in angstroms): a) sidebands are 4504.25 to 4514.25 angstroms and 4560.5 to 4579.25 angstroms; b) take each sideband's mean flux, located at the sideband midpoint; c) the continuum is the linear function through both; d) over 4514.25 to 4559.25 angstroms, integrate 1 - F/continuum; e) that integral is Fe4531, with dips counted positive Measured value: 2.9 angstroms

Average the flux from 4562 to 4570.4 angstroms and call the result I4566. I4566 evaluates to 3.07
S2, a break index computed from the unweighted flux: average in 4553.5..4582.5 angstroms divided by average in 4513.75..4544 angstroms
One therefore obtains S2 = 1.07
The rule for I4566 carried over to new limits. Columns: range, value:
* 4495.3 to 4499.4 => 2.69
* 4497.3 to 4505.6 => 3.02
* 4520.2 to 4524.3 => 2.88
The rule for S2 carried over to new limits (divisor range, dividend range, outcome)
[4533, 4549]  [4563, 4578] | 1.07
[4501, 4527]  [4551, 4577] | 1.01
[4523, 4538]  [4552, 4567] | 1.10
